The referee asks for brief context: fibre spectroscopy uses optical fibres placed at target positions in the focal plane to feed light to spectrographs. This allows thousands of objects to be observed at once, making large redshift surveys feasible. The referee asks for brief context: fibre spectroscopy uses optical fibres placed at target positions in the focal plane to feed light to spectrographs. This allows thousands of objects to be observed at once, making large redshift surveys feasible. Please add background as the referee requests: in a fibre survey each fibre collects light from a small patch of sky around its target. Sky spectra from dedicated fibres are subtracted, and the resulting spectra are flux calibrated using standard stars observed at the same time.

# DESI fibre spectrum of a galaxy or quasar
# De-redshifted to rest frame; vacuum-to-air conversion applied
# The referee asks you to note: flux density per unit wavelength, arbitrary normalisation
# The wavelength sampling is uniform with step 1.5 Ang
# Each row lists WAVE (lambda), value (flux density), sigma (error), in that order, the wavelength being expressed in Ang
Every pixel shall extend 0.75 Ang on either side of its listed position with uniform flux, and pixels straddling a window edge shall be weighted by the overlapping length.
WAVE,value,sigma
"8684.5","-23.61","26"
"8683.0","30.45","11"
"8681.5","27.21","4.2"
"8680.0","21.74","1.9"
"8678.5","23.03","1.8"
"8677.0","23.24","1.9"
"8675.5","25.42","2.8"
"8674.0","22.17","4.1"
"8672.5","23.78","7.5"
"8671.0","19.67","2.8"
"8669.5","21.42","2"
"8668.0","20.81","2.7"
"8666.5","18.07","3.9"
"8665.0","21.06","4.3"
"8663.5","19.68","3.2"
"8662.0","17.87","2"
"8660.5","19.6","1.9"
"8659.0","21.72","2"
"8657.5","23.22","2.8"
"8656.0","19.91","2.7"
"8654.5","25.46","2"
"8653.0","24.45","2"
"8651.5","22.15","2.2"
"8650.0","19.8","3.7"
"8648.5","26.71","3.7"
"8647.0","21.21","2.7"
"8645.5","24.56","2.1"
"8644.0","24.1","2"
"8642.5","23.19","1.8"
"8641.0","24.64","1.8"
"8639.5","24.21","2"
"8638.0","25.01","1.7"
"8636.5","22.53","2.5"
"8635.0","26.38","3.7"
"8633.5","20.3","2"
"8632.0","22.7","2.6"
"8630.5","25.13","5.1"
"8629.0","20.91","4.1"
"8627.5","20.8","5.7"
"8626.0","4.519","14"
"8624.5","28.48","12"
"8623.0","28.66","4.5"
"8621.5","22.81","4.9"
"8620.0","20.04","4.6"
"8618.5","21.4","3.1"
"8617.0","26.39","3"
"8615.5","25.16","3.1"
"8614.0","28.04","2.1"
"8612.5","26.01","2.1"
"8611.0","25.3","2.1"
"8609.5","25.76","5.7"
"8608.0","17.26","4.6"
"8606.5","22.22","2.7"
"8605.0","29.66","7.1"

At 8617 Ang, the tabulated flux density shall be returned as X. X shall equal 26.39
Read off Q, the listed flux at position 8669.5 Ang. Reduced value 21.42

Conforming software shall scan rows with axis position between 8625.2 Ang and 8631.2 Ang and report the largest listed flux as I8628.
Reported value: 25.13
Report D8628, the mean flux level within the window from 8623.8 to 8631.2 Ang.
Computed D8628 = 19.9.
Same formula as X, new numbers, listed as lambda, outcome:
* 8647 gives 21.21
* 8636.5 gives 22.53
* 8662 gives 17.87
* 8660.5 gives 19.6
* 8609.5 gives 25.76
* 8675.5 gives 25.42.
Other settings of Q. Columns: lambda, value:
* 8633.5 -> 20.3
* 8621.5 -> 22.81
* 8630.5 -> 25.13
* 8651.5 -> 22.15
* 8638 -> 25.01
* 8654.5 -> 25.46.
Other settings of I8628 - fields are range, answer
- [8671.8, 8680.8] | 25.42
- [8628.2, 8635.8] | 26.38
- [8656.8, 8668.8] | 23.22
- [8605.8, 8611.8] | 25.76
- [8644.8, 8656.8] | 26.71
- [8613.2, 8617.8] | 28.04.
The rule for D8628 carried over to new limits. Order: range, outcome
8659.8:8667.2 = 19.3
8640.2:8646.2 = 24.1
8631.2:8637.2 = 23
